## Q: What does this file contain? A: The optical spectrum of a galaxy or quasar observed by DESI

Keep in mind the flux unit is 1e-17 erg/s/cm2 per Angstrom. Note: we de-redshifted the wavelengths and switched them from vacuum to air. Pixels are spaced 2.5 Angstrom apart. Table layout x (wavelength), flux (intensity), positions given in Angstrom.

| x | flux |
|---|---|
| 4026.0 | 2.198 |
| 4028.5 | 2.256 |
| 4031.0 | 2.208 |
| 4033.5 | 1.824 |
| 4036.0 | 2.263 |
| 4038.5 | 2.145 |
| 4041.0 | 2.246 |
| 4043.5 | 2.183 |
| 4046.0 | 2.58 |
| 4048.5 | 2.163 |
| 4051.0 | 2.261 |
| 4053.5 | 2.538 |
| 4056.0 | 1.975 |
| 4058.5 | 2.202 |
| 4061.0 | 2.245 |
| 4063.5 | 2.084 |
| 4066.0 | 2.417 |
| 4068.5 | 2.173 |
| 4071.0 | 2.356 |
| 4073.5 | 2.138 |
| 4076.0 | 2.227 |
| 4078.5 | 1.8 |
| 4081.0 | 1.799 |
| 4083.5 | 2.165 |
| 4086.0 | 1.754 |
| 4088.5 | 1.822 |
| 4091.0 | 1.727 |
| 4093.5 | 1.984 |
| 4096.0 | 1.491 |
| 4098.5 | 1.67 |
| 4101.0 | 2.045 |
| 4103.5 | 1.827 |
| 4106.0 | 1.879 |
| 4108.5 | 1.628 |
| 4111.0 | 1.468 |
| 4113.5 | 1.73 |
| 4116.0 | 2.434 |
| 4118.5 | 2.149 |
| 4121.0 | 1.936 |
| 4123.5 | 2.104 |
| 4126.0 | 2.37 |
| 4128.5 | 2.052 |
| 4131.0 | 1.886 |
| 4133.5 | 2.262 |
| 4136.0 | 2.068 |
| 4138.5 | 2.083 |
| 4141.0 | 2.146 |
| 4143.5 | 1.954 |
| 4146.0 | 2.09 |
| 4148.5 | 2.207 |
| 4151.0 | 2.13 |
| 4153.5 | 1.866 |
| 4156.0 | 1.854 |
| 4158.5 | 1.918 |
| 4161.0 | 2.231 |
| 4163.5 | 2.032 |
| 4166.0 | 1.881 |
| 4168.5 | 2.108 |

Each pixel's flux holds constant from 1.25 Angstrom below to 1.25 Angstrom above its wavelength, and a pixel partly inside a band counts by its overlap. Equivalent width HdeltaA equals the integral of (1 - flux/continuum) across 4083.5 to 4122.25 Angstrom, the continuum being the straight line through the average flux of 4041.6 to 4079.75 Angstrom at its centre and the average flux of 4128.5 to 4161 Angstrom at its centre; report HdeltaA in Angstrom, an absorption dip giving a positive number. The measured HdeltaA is 5.2 Angstrom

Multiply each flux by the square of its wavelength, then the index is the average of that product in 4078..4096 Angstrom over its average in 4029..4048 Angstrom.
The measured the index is 0.85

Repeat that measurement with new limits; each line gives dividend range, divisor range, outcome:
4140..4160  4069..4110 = 1.10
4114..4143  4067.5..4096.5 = 1.11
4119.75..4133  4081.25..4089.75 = 1.12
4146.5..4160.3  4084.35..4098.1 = 1.18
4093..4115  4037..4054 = 0.78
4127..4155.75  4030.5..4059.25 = 0.98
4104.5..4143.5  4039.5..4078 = 0.93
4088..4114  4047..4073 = 0.80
